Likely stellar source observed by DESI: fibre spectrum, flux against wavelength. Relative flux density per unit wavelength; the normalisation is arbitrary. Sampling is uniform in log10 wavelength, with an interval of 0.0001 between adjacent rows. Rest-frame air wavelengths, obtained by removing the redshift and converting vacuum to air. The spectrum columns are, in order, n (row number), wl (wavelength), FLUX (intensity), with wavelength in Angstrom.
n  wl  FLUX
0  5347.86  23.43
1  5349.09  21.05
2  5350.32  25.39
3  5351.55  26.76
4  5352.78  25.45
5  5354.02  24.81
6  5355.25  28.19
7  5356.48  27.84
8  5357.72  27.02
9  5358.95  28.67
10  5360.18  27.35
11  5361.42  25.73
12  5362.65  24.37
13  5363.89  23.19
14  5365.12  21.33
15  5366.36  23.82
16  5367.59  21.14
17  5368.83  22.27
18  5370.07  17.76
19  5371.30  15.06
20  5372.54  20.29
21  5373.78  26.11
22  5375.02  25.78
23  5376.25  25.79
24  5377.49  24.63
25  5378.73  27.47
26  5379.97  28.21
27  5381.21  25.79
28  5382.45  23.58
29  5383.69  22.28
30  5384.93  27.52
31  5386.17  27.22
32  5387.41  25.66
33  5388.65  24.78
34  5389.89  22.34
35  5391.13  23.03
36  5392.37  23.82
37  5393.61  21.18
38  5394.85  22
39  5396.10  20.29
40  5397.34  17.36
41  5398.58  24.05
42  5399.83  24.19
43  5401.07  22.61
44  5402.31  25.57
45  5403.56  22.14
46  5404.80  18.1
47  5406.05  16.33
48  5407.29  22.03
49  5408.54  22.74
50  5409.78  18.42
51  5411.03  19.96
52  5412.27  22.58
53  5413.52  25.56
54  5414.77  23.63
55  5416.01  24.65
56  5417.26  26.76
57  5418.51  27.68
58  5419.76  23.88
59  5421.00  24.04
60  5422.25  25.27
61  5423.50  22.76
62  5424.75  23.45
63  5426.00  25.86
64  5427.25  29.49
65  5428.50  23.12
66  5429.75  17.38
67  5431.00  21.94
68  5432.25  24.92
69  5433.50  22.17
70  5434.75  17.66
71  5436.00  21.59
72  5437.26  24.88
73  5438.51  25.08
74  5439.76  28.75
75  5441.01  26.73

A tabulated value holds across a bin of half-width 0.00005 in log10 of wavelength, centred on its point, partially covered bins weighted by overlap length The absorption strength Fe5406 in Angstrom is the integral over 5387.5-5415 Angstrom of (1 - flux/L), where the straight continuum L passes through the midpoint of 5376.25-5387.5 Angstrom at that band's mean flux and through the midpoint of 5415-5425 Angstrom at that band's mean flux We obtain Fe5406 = 3.6 Angstrom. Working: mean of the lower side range 25.8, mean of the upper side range 24.8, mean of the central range 22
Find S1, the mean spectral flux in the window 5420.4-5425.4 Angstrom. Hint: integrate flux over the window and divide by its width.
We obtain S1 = 23.9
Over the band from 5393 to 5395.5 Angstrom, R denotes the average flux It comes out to 21.5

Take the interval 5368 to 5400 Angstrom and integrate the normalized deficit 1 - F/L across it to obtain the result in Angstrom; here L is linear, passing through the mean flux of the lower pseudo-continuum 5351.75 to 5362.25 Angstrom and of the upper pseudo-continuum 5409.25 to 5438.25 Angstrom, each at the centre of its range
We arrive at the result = 2.6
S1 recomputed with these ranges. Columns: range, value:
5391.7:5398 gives 21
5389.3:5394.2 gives 22.6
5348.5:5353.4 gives 24.7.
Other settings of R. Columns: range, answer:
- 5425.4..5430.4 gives 23.9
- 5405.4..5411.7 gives 19.9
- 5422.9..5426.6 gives 24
